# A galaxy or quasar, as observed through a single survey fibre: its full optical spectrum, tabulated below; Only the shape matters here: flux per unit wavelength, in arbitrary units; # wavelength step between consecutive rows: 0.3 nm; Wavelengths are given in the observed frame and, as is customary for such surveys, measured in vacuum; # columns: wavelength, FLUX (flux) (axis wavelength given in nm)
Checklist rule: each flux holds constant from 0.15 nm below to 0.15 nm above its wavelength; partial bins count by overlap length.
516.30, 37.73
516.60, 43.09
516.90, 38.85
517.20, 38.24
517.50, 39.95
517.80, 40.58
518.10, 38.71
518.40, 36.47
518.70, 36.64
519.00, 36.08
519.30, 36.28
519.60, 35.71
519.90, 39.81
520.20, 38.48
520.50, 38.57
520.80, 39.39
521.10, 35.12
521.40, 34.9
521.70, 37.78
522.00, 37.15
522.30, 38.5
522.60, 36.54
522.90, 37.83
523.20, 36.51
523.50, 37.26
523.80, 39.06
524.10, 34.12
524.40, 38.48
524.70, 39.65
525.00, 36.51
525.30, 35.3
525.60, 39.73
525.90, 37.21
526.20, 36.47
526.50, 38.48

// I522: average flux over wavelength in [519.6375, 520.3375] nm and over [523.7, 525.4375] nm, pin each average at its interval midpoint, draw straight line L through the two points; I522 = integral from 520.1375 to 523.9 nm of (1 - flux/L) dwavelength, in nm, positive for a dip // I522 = 0.05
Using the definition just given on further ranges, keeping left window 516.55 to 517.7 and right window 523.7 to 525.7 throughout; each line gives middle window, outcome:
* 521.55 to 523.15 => 0.03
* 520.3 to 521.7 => 0.05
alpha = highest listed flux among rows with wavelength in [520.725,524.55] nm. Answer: 39.39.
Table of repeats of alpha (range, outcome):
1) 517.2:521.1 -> 40.58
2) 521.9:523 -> 38.5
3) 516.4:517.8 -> 43.09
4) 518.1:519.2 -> 38.71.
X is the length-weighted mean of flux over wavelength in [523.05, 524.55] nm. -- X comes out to 37.1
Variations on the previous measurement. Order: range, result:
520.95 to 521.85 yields 35.9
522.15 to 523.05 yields 37.6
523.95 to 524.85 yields 37.4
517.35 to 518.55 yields 38.9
